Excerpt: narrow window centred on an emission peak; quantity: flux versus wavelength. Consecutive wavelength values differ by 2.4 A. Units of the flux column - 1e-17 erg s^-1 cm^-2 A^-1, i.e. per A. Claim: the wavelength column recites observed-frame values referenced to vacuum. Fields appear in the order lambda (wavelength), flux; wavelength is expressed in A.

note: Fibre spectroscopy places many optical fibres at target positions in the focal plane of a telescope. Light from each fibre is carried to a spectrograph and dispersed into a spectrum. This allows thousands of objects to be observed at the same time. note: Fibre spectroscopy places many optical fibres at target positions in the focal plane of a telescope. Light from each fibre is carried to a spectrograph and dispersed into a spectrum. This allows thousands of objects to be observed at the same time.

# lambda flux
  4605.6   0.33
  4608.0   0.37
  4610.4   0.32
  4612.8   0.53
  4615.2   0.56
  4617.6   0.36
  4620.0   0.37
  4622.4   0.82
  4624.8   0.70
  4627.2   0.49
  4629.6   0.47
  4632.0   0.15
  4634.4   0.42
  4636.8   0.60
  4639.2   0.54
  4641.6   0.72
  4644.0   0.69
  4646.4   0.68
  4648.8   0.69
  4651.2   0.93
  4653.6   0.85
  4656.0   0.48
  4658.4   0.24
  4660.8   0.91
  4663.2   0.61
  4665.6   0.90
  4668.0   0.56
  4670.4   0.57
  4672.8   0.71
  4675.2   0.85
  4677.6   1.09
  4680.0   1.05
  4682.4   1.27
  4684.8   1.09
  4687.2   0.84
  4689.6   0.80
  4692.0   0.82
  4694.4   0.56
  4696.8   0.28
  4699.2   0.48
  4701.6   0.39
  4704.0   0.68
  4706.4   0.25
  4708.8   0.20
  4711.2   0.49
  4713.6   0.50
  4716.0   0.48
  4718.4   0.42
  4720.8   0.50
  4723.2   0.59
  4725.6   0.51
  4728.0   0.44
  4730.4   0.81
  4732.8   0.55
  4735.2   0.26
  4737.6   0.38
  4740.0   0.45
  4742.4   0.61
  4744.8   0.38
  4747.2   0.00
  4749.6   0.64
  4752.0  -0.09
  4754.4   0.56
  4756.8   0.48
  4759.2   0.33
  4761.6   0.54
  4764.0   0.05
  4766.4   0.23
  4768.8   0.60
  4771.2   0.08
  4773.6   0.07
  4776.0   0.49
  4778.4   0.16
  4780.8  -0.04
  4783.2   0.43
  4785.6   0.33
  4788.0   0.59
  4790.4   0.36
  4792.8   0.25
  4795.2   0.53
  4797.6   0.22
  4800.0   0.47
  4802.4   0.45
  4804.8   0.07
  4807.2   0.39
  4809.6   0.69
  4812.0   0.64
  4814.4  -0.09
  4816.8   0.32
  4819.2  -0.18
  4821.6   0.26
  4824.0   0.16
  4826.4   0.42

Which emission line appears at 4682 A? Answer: C III] 1909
